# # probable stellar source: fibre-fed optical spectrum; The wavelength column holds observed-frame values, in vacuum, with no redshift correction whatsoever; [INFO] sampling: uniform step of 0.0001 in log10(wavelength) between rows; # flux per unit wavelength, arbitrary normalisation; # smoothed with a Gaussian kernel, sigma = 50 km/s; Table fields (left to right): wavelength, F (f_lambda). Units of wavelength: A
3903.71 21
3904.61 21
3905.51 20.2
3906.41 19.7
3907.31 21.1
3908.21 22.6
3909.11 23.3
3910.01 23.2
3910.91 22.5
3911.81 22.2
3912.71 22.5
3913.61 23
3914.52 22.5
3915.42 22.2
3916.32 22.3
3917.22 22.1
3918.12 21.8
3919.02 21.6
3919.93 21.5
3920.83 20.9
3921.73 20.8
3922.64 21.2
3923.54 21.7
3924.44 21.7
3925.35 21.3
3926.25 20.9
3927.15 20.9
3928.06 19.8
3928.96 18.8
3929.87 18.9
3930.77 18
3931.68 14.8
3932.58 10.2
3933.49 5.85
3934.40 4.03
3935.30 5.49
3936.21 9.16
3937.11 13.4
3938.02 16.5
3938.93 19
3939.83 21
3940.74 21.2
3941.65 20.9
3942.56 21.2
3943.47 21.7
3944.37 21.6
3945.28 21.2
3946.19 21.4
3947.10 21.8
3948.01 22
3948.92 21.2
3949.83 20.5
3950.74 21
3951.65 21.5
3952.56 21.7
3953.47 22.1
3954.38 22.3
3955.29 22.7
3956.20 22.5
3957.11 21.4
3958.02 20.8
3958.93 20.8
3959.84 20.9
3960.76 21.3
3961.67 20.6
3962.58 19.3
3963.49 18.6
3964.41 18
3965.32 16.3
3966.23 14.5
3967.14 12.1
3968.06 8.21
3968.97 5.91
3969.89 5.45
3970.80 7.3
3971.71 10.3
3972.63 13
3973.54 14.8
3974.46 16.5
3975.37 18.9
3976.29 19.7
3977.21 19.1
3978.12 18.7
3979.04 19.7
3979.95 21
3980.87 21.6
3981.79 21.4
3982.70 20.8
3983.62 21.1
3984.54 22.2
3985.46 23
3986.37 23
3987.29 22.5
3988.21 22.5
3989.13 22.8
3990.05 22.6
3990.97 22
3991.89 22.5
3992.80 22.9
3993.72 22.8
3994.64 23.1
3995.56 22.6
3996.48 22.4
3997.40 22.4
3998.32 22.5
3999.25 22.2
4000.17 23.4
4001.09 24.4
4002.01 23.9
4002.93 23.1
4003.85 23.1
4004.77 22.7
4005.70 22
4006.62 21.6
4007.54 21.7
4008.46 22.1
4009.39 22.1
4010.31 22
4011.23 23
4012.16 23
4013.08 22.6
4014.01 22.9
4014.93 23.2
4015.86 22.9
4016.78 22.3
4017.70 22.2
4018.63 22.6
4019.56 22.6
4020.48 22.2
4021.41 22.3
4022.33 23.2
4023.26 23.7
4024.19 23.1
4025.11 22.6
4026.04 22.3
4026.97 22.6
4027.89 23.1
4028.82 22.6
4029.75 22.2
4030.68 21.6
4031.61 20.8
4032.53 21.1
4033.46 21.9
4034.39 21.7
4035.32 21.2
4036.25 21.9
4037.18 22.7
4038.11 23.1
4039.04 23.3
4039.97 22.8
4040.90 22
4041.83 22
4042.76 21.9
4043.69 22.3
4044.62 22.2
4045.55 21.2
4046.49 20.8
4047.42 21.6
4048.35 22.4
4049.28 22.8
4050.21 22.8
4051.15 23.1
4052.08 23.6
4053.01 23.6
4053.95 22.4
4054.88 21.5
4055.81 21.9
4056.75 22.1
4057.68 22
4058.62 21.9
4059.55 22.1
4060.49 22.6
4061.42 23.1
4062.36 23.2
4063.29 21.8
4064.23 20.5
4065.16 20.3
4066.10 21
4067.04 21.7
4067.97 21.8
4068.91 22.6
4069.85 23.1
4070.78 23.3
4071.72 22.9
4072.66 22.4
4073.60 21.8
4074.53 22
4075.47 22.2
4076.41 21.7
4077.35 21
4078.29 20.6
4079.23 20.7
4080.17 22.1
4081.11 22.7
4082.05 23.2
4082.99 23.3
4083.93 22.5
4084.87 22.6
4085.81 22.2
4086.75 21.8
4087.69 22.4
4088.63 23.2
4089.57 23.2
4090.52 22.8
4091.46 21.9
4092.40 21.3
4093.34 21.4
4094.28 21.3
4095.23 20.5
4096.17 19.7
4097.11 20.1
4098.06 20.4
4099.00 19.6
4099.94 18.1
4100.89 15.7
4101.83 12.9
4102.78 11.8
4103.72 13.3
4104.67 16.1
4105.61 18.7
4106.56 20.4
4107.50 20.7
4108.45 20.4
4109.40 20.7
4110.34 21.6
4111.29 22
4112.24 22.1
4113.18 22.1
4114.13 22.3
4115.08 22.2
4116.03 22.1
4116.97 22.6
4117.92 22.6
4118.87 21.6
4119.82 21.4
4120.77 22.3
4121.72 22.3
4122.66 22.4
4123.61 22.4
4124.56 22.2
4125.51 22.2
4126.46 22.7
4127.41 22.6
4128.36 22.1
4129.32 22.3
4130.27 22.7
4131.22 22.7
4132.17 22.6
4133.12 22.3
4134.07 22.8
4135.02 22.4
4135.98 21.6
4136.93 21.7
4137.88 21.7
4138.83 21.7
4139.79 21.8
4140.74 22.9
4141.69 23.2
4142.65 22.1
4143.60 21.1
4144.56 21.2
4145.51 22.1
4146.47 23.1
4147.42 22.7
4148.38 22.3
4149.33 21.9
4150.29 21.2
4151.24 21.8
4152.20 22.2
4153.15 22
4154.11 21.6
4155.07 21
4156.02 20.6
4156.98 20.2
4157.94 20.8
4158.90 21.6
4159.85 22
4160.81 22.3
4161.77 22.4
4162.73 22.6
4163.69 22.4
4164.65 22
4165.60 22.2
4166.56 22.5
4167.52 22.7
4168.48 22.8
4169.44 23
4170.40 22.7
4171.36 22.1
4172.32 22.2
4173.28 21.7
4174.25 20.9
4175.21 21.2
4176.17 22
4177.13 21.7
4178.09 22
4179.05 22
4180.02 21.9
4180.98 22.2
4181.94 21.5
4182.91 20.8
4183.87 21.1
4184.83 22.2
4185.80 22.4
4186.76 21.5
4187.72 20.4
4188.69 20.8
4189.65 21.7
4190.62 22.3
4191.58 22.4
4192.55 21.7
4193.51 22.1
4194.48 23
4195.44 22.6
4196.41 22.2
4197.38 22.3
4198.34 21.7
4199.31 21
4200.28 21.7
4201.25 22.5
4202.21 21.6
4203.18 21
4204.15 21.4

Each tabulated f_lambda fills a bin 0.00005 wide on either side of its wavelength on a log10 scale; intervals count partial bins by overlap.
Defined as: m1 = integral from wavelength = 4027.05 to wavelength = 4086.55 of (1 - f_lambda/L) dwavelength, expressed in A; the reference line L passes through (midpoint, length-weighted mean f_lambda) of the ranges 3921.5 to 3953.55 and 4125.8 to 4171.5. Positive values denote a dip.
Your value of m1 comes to -4.82 A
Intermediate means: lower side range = 18.4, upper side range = 22.1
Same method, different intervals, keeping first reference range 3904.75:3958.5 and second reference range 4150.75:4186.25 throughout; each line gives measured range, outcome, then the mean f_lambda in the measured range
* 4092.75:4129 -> 1.6 A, 20.4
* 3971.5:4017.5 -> -2.6 A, 21.5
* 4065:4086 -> -1.0 A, 22.1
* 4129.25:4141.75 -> -0.4 A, 22.3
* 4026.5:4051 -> -1.6 A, 22.1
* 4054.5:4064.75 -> -0.6 A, 22.1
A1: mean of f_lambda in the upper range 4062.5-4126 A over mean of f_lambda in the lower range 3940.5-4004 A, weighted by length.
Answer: 1.1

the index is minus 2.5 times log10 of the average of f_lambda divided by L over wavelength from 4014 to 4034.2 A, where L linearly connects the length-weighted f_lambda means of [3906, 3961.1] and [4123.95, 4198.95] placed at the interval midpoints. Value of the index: -0.09 mag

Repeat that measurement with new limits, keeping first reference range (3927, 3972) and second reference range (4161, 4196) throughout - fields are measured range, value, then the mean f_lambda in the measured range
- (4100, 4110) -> 0.19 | 17.2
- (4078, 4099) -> -0.08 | 21.8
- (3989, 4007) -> -0.24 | 22.8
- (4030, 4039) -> -0.15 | 21.9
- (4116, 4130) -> -0.07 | 22.3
